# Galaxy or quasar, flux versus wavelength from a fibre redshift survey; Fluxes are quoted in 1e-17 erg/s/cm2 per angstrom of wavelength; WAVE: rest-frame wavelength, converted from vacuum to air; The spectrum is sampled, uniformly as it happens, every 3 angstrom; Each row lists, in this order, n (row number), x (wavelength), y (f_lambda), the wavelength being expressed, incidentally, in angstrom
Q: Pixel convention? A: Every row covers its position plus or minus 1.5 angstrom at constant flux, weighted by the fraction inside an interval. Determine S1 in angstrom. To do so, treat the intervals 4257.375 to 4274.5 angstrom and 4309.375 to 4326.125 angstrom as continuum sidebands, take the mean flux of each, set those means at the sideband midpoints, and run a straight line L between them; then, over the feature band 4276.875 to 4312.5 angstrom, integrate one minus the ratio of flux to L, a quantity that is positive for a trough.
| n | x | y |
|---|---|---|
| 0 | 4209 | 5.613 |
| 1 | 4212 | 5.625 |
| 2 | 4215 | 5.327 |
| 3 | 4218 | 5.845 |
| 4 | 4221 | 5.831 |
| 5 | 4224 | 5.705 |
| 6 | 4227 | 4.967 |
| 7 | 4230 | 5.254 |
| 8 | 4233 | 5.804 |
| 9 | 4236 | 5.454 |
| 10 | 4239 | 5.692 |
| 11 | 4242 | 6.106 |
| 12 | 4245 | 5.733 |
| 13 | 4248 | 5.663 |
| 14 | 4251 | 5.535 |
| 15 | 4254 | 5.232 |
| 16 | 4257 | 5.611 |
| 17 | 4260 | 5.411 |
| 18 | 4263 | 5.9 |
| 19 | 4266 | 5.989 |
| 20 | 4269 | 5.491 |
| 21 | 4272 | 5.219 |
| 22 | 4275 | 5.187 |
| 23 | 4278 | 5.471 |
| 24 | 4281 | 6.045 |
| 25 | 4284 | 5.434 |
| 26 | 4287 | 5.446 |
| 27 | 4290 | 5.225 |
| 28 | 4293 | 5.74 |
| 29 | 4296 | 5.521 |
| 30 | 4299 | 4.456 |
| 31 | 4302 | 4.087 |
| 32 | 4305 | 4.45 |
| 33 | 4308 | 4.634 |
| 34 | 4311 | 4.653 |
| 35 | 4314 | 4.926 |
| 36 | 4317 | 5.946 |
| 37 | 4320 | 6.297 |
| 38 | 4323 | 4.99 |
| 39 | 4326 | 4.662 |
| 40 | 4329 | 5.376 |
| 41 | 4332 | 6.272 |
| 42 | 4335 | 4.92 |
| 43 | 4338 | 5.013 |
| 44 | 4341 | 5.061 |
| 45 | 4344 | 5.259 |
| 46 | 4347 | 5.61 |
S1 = 2.2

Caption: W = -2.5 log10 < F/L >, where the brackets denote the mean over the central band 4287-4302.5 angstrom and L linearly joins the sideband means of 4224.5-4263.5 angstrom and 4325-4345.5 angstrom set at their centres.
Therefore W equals 0.06 mag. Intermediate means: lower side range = 5.56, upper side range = 5.24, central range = 5.11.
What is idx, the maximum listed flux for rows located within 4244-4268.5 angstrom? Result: 5.989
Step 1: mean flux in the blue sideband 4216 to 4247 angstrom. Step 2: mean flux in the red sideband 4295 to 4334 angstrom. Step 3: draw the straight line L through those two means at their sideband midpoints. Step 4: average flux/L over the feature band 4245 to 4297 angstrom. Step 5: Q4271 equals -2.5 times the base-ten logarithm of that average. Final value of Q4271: -0.03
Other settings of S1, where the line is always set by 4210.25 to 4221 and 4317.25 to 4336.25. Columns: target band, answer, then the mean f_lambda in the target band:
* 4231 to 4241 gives -0.09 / 5.65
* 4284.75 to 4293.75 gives 0.12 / 5.44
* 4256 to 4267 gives -0.32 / 5.72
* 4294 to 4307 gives 1.96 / 4.67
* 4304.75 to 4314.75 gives 1.48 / 4.67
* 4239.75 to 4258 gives -0.22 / 5.65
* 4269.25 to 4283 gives 0.15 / 5.48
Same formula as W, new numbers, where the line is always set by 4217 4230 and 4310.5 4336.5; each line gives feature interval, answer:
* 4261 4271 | -0.05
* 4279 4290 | -0.03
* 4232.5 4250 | -0.04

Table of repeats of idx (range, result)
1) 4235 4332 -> 6.297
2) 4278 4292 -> 6.045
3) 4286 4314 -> 5.74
